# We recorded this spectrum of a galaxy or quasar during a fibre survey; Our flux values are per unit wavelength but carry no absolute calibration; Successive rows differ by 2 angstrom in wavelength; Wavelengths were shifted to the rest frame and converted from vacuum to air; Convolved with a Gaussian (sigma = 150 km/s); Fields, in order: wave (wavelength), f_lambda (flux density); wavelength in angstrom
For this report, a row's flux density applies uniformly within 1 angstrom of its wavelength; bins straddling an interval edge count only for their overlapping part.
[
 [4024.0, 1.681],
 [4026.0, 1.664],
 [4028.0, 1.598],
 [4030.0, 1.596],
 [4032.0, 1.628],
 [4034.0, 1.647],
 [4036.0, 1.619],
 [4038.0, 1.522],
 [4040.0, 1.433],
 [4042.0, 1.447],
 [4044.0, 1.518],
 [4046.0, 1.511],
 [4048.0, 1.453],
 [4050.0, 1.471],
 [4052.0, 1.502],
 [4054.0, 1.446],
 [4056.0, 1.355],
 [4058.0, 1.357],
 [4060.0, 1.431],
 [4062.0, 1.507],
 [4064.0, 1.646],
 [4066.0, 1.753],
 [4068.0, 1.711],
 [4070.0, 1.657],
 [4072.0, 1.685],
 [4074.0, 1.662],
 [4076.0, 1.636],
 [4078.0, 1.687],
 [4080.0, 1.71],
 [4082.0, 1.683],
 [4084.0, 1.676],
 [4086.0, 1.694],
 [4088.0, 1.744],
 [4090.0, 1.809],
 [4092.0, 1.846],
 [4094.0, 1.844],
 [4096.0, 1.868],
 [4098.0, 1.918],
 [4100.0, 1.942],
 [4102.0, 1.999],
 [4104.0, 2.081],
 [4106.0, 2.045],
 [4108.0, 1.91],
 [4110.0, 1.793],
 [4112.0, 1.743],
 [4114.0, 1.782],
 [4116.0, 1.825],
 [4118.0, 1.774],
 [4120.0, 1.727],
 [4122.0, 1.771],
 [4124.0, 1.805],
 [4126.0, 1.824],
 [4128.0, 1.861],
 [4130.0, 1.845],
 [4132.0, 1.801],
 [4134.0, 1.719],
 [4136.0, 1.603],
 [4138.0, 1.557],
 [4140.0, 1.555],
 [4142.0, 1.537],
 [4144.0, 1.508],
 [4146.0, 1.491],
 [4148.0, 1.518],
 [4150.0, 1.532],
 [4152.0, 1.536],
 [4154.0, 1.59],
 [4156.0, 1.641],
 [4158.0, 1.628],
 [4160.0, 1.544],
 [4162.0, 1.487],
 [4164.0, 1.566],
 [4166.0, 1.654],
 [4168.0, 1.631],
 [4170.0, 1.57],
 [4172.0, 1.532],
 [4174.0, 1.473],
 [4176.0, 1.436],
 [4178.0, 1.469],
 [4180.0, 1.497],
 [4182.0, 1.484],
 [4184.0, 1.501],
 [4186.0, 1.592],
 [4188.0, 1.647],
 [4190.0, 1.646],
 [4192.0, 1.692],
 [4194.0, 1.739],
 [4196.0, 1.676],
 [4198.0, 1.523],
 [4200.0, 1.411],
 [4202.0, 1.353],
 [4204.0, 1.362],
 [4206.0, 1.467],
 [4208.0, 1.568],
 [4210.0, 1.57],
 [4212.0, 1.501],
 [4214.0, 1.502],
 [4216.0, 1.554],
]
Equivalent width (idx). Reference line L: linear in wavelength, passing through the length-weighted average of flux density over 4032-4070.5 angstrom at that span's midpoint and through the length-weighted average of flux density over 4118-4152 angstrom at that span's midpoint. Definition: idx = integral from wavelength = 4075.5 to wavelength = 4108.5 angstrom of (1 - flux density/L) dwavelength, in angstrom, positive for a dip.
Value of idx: -4.9 angstrom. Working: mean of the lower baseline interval 1.53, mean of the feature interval 1.83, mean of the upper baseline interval 1.67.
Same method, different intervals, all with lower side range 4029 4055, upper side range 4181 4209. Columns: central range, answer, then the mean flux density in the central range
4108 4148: -4.57 angstrom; 1.71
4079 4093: -1.90 angstrom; 1.74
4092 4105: -3.42 angstrom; 1.93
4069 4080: -1.02 angstrom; 1.67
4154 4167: -0.38 angstrom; 1.59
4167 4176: 0.03 angstrom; 1.54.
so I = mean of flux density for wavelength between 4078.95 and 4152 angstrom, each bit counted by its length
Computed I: 1.76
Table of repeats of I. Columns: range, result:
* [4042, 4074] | 1.53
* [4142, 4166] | 1.55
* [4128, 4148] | 1.63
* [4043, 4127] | 1.71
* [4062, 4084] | 1.67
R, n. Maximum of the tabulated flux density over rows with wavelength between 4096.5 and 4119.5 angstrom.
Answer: 2.081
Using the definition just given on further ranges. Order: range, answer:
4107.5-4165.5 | 1.91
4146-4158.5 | 1.641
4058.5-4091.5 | 1.809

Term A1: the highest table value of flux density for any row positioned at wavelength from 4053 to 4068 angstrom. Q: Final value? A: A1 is 1.753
